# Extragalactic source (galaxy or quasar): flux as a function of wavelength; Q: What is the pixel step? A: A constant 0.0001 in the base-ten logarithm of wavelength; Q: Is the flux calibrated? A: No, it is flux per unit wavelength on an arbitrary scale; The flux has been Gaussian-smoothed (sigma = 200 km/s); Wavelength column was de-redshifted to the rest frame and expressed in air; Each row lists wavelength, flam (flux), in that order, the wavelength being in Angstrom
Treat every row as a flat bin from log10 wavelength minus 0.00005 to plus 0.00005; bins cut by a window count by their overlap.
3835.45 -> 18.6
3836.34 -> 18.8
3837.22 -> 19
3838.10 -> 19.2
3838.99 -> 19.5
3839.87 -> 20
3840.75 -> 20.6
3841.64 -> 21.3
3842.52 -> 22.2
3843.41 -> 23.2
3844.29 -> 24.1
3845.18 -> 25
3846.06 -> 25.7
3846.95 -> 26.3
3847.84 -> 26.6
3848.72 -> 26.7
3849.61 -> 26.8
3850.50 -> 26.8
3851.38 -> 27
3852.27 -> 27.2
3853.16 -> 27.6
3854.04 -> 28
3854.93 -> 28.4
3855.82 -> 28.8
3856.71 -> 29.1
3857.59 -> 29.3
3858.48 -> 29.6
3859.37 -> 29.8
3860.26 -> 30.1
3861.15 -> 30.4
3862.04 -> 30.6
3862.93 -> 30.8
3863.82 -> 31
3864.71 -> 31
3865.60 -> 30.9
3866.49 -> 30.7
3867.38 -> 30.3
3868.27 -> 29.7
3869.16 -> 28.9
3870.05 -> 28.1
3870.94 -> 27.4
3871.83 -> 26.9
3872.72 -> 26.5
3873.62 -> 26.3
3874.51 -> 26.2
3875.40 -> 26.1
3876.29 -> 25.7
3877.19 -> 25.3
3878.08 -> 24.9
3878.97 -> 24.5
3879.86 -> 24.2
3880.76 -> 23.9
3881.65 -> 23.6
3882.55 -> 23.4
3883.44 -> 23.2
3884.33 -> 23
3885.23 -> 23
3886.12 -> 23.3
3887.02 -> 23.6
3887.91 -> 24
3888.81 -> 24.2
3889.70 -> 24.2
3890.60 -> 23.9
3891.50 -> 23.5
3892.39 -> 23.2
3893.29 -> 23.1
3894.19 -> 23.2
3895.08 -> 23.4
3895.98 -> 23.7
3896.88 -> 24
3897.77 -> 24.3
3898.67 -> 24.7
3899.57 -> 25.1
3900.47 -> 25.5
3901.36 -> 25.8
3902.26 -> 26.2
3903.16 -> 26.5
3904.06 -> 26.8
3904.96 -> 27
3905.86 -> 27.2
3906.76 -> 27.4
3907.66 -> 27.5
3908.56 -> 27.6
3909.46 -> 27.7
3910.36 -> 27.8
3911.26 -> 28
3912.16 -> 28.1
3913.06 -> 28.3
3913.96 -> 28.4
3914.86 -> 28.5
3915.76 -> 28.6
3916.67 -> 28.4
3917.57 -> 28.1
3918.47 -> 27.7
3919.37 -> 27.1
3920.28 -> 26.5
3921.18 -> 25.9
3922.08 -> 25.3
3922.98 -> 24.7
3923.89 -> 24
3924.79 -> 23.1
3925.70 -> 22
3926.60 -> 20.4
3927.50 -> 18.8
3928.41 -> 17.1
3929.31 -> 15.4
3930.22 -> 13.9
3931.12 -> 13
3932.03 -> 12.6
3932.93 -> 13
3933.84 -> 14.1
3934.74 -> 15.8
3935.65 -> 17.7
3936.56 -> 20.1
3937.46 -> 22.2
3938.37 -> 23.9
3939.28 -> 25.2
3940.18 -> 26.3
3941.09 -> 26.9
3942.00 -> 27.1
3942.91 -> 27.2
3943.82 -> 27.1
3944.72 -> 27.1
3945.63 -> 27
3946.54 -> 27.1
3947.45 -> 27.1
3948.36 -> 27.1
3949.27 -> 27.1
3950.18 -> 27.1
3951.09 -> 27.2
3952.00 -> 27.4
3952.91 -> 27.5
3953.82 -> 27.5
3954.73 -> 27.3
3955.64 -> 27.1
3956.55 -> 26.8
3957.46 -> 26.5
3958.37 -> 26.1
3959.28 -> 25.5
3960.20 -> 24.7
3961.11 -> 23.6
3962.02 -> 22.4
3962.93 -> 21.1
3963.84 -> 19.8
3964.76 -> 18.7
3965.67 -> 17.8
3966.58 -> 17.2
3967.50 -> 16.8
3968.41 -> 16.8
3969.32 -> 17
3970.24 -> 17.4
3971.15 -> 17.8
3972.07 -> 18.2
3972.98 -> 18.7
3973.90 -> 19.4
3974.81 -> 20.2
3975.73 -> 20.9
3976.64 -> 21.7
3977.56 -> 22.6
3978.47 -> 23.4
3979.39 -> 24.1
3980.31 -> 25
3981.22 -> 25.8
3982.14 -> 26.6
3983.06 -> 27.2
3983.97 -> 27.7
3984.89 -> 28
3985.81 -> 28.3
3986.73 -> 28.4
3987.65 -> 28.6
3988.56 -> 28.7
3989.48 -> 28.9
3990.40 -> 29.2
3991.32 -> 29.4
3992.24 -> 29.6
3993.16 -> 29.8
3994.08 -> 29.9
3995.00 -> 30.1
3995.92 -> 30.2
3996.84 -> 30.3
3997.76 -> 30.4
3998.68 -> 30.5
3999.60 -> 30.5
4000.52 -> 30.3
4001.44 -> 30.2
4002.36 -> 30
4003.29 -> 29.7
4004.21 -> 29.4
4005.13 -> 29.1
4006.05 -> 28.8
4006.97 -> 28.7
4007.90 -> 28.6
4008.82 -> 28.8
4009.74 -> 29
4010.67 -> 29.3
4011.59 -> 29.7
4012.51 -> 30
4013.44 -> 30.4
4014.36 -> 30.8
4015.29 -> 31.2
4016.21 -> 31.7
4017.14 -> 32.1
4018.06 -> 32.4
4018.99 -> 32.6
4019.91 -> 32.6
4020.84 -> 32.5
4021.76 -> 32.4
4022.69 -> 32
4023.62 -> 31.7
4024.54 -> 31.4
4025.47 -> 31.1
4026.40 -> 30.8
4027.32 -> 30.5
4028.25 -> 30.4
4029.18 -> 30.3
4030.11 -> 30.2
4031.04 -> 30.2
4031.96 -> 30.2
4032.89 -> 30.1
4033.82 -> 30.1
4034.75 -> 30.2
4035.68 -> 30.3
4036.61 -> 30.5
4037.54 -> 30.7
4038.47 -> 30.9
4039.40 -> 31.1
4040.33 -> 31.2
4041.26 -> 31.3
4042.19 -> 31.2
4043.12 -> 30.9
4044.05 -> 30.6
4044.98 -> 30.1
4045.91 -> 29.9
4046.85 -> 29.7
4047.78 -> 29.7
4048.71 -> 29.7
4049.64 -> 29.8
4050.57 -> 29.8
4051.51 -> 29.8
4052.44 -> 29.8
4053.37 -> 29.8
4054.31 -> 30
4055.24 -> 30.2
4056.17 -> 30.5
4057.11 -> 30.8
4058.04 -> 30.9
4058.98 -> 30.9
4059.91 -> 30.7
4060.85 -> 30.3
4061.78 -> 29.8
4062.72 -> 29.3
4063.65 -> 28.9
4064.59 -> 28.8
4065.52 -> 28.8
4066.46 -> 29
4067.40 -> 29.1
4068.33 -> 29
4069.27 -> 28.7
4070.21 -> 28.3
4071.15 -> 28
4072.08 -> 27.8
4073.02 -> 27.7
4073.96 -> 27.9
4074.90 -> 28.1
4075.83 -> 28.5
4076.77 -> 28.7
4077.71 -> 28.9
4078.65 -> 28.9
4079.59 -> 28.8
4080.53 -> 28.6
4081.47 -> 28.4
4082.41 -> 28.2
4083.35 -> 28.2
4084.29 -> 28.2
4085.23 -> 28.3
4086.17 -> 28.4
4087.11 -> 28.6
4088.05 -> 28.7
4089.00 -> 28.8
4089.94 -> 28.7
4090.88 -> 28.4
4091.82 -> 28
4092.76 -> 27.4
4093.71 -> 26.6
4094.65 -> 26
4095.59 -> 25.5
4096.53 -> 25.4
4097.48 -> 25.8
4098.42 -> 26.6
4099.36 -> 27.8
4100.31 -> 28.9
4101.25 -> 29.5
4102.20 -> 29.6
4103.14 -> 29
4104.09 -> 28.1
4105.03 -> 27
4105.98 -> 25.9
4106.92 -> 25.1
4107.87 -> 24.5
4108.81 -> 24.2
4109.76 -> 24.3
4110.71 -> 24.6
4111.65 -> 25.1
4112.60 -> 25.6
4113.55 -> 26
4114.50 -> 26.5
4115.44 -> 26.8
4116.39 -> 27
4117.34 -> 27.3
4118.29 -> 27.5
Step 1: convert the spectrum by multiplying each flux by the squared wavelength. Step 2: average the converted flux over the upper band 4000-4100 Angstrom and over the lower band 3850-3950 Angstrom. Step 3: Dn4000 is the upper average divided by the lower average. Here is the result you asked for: 1.26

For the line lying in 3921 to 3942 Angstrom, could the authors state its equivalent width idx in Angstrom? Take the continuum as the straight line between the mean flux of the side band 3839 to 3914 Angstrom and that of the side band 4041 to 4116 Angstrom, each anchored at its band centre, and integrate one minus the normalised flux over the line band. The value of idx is 5.21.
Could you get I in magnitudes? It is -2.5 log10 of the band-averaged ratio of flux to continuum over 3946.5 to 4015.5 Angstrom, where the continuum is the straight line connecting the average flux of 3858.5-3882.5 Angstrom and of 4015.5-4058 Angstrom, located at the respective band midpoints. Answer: 0.145 mag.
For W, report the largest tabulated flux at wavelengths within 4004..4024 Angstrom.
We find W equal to 32.6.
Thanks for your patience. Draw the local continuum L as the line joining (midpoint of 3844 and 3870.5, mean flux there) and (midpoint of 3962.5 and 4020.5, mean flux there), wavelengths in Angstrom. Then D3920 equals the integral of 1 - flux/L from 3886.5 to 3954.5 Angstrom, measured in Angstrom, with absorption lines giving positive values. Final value 7.8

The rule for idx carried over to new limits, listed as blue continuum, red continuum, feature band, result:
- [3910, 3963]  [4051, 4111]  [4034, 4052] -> -2.11 Angstrom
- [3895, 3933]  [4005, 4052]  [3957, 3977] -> 5.03 Angstrom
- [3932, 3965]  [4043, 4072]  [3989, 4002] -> -1.66 Angstrom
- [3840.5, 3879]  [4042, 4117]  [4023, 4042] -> -1.73 Angstrom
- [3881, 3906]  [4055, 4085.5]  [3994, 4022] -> -3.09 Angstrom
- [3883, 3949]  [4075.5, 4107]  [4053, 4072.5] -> -1.59 Angstrom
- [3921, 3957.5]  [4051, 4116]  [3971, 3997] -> -1.24 Angstrom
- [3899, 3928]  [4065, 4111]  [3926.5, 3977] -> 8.82 Angstrom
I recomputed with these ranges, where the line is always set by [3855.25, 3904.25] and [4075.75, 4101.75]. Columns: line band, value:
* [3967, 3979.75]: 0.35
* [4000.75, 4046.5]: -0.12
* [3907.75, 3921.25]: -0.05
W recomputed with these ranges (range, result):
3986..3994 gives 29.8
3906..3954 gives 28.6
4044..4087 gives 30.9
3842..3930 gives 31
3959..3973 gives 25.5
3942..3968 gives 27.5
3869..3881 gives 28.9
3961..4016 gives 31.2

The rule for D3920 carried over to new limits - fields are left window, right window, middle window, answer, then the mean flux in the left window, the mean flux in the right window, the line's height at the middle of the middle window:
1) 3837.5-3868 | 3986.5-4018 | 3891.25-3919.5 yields 1.6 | 26.9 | 29.8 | 27.9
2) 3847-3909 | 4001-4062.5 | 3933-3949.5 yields 2.5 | 26.5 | 30.4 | 28.1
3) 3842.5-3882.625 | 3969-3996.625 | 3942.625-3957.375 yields -0.8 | 27.4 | 25.2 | 25.8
